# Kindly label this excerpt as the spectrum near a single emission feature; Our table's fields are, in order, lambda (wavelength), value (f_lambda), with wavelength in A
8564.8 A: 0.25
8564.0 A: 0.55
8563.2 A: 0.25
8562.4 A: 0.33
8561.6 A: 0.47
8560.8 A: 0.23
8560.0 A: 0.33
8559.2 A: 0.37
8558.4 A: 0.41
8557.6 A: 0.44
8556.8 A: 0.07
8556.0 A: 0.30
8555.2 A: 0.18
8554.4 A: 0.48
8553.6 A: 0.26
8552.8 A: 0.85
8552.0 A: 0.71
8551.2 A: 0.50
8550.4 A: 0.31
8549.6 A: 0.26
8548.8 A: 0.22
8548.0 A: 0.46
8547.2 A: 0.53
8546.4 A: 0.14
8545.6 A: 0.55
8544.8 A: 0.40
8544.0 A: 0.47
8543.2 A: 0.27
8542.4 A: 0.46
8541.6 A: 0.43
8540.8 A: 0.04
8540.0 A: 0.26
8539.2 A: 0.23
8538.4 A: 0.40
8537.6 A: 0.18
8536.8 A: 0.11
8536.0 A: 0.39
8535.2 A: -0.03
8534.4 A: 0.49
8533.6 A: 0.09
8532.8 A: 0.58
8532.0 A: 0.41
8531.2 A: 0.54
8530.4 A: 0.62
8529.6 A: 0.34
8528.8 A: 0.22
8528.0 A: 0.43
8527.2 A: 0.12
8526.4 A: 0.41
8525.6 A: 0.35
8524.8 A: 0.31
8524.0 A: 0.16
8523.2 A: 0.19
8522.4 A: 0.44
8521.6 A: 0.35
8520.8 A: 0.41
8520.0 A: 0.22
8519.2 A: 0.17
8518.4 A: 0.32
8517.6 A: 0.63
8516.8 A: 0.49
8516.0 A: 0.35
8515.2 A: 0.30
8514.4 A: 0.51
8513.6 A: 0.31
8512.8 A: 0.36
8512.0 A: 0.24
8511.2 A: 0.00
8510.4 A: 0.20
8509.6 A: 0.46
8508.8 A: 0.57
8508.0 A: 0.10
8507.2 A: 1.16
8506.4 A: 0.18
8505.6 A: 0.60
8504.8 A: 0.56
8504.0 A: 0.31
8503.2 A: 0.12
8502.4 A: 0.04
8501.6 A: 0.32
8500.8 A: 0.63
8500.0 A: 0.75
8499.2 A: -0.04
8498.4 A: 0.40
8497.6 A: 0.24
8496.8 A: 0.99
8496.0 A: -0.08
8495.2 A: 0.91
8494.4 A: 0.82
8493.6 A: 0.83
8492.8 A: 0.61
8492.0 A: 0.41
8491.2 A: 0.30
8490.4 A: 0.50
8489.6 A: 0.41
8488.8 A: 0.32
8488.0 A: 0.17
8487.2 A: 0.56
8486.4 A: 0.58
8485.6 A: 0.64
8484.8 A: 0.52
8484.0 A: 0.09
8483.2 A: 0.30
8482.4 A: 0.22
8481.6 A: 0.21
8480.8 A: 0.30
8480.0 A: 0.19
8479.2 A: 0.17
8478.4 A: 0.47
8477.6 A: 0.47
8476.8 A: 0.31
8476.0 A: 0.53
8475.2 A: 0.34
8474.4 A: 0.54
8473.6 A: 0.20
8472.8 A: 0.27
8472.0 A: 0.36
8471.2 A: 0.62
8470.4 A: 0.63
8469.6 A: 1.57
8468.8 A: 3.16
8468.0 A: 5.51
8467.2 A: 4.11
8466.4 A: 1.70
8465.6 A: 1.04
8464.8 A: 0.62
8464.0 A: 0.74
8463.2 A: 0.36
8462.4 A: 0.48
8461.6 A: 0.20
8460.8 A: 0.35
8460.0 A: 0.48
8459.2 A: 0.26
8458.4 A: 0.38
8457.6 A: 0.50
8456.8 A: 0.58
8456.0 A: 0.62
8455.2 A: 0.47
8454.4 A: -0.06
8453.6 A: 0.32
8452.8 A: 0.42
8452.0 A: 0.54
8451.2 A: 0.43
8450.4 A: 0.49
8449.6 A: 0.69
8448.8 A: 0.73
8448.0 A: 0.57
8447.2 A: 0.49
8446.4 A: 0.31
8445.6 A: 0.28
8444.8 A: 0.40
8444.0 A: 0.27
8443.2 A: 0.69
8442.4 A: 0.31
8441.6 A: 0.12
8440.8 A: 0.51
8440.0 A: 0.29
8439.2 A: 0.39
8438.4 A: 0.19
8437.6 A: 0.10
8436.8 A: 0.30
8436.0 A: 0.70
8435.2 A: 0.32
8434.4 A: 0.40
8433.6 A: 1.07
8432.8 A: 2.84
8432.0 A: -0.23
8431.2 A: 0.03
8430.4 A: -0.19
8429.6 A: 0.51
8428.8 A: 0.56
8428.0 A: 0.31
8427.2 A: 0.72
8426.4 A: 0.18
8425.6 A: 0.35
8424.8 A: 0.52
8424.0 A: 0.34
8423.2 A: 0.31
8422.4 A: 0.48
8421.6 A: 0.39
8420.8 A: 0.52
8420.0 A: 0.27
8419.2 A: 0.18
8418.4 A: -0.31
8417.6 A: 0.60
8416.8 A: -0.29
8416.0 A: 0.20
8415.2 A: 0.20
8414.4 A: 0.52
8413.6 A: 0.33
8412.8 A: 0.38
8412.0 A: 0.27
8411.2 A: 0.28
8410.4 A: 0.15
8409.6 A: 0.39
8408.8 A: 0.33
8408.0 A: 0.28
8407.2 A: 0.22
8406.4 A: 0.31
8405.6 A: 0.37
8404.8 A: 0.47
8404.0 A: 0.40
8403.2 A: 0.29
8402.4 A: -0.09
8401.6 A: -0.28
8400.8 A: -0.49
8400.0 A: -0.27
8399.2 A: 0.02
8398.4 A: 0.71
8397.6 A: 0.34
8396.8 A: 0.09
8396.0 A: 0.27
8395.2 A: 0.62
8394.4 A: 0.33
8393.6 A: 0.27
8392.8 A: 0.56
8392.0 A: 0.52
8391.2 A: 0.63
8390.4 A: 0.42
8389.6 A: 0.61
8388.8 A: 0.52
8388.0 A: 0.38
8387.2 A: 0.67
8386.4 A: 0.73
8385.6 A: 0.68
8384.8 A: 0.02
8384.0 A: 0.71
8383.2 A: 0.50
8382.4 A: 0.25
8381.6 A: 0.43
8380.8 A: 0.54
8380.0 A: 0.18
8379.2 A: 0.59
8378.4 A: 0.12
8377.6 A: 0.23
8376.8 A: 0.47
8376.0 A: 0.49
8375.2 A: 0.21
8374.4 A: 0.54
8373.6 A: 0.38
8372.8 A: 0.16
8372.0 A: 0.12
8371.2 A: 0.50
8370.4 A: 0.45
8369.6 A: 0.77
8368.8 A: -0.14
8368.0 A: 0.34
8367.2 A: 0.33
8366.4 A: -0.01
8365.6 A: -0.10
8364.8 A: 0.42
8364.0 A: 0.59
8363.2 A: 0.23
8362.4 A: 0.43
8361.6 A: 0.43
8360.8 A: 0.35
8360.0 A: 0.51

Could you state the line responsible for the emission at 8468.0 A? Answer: Halpha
